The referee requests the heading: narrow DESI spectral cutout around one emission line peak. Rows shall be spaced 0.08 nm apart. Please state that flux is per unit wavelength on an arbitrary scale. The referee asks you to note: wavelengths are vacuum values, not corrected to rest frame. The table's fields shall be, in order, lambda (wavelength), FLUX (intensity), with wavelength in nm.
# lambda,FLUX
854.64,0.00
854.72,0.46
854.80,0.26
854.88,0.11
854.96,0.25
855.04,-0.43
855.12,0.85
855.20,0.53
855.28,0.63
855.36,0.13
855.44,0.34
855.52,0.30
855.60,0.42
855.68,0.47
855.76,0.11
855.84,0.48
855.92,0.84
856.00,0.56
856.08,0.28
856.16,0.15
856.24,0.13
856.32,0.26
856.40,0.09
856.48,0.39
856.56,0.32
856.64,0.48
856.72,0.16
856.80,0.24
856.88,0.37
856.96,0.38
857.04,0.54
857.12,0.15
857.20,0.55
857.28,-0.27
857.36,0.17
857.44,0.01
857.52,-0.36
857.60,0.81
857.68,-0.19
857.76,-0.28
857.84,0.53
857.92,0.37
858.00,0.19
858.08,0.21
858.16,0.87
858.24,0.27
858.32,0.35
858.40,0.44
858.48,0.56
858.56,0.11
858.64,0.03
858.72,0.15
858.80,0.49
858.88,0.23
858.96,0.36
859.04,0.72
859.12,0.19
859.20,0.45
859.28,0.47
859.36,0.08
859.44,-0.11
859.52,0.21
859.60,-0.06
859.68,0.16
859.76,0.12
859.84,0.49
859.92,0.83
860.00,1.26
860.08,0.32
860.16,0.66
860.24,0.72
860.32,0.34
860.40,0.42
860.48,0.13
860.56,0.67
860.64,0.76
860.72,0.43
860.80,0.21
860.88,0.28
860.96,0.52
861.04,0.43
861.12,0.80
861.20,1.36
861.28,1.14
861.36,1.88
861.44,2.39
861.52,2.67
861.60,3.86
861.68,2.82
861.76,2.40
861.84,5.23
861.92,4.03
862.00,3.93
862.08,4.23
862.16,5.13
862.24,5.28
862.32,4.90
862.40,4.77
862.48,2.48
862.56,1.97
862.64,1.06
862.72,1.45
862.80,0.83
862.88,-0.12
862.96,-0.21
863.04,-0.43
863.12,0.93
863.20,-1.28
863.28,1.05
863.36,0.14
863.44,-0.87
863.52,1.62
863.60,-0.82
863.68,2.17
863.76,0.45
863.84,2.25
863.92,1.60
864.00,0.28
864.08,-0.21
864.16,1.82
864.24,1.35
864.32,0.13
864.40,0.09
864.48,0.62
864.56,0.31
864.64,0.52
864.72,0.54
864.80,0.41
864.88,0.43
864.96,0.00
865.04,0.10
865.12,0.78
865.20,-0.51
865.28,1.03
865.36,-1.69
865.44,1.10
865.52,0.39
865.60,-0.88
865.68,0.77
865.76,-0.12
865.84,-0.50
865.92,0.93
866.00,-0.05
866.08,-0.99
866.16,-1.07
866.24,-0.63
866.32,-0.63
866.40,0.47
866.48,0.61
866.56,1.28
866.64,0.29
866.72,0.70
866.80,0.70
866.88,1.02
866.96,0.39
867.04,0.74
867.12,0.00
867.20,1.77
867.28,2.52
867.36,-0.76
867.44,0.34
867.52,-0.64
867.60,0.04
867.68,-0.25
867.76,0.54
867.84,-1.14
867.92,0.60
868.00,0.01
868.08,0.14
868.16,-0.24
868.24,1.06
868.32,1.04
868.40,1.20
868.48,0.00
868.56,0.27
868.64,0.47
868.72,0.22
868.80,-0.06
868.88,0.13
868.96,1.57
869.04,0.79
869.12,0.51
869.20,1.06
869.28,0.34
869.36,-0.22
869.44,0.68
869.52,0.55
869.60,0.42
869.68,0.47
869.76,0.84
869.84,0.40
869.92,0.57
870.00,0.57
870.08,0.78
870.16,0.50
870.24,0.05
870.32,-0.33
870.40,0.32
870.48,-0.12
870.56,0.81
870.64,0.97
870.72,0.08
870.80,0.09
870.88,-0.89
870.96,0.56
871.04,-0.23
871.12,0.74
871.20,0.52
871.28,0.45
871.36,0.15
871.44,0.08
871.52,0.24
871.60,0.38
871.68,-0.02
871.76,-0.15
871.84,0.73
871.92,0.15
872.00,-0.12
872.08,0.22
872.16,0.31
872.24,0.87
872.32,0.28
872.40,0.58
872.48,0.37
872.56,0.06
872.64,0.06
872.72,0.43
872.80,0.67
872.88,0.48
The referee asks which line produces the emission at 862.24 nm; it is [O II] 3727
